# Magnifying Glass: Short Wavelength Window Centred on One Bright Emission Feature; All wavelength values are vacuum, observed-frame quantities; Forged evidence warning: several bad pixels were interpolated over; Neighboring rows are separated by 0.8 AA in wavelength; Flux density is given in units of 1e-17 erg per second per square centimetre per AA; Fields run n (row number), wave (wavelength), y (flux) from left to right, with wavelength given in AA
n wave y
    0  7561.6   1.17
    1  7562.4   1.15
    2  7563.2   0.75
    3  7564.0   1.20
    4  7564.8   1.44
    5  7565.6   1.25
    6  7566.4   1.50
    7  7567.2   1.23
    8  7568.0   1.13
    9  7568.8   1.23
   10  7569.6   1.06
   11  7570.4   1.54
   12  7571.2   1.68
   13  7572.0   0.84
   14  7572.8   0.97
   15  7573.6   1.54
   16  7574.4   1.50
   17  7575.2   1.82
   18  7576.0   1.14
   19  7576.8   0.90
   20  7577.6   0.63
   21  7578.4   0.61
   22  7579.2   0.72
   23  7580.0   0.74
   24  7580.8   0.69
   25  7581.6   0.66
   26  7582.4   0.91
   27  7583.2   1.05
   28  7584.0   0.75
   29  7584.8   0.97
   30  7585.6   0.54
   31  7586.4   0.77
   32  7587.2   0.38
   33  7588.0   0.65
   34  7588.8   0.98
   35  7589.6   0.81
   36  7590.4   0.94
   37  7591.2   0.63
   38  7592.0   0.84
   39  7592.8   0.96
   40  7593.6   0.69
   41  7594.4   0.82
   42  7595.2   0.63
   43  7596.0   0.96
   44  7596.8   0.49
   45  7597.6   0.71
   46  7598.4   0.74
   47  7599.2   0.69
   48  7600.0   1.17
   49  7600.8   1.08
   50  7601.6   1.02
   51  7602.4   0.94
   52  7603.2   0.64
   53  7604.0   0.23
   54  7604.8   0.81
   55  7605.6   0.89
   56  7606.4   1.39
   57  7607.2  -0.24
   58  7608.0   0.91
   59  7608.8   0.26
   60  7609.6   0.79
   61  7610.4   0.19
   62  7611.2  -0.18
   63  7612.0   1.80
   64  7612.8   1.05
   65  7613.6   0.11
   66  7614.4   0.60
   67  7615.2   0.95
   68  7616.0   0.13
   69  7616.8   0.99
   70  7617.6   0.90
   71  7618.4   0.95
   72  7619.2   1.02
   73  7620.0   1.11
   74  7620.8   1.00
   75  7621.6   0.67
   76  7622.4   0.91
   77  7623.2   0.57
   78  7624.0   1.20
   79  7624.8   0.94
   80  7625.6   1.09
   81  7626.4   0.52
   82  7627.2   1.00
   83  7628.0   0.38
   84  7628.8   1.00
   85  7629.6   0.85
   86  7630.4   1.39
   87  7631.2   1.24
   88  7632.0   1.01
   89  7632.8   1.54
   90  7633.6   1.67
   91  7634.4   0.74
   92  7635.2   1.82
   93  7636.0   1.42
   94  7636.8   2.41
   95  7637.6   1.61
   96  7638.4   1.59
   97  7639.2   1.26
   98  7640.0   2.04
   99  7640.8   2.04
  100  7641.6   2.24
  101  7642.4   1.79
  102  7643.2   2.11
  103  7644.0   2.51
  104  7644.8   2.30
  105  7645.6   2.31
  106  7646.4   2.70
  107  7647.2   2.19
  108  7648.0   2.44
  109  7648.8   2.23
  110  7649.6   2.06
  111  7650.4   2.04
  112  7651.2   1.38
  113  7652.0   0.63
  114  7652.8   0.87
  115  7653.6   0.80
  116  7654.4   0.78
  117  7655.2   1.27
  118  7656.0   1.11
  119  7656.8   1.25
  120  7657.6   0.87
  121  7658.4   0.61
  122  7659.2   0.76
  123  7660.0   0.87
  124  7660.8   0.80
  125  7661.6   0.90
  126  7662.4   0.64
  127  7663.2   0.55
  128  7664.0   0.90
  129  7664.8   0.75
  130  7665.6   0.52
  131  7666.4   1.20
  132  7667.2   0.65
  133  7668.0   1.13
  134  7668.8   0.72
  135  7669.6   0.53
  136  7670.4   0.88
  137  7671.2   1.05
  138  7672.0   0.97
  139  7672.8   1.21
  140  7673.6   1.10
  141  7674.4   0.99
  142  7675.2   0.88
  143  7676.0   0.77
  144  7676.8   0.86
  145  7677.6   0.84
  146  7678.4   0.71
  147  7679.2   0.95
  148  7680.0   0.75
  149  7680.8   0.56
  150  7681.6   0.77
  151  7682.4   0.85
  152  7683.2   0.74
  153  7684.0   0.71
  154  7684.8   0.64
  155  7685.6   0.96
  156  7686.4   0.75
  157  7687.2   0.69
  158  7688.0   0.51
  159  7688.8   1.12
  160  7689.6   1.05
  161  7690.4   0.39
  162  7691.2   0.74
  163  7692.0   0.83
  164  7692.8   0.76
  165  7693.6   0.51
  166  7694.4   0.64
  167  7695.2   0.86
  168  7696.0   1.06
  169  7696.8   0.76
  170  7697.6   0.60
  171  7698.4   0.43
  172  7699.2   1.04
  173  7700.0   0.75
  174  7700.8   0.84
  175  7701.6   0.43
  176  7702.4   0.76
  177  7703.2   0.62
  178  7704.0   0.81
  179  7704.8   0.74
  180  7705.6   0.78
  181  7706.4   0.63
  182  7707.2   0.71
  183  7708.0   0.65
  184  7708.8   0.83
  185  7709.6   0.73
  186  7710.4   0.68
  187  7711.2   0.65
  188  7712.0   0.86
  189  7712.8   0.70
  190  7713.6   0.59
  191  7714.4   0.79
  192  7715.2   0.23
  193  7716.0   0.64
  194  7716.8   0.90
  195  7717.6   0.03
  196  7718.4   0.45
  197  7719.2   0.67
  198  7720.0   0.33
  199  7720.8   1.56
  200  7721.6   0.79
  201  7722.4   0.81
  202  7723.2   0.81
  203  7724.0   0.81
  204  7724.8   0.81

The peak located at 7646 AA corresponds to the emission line [O III]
